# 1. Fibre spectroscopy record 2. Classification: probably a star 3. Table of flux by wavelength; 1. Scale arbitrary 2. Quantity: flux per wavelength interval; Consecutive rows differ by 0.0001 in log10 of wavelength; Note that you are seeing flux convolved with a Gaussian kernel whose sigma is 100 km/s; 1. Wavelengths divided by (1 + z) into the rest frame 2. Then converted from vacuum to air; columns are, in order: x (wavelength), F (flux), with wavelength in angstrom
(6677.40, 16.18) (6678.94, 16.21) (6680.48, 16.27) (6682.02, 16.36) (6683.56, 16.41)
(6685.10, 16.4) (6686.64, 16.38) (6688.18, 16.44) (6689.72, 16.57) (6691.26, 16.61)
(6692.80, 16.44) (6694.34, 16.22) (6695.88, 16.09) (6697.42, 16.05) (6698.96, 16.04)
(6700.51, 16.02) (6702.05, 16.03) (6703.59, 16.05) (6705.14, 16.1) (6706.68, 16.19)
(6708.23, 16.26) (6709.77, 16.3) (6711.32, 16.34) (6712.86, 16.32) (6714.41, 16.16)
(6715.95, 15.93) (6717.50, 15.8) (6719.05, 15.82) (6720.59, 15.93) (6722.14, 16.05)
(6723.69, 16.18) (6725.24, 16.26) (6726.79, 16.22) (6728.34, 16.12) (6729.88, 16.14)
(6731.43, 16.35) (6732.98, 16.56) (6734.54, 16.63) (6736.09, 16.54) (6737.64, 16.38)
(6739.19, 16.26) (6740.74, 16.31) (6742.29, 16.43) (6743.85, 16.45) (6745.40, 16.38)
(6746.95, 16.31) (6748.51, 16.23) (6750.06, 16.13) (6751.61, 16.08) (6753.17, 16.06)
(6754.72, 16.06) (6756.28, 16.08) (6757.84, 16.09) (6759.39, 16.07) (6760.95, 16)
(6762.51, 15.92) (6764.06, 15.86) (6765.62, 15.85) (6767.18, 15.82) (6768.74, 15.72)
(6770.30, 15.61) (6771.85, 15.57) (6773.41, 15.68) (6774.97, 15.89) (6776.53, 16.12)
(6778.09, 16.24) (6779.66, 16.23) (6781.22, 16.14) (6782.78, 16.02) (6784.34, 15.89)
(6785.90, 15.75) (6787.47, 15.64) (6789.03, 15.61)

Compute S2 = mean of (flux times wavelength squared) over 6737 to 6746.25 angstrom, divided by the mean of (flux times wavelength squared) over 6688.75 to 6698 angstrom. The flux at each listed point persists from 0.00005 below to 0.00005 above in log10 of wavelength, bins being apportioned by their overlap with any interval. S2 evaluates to 1.02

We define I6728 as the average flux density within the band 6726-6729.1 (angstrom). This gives 16.2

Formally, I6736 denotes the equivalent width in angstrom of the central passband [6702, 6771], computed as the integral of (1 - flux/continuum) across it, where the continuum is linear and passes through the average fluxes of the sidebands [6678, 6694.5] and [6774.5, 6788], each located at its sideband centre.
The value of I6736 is 0.1 angstrom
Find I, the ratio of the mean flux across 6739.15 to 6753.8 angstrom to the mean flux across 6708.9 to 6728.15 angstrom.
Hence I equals 1.01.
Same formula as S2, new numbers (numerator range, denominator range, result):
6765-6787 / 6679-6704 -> 1.00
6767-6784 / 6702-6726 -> 1.01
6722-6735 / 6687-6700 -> 1.01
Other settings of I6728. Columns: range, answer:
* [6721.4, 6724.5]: 16.1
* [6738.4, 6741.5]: 16.3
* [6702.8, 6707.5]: 16.1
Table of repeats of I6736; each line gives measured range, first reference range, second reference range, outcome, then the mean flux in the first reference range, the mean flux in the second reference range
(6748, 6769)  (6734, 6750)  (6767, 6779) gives 0.1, 16.4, 15.8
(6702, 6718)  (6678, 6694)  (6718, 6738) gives 0.2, 16.4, 16.2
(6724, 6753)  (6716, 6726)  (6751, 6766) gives -0.6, 16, 16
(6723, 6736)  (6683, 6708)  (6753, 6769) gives -0.2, 16.3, 16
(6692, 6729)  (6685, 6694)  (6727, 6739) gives 0.7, 16.5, 16.4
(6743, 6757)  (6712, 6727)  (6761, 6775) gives -0.3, 16.1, 15.8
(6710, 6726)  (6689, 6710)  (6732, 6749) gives 0.2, 16.2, 16.4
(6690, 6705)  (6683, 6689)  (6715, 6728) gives 0.1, 16.4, 16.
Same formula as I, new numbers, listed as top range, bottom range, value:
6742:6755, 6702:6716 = 1.00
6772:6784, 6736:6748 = 0.98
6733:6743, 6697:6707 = 1.02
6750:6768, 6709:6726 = 0.99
